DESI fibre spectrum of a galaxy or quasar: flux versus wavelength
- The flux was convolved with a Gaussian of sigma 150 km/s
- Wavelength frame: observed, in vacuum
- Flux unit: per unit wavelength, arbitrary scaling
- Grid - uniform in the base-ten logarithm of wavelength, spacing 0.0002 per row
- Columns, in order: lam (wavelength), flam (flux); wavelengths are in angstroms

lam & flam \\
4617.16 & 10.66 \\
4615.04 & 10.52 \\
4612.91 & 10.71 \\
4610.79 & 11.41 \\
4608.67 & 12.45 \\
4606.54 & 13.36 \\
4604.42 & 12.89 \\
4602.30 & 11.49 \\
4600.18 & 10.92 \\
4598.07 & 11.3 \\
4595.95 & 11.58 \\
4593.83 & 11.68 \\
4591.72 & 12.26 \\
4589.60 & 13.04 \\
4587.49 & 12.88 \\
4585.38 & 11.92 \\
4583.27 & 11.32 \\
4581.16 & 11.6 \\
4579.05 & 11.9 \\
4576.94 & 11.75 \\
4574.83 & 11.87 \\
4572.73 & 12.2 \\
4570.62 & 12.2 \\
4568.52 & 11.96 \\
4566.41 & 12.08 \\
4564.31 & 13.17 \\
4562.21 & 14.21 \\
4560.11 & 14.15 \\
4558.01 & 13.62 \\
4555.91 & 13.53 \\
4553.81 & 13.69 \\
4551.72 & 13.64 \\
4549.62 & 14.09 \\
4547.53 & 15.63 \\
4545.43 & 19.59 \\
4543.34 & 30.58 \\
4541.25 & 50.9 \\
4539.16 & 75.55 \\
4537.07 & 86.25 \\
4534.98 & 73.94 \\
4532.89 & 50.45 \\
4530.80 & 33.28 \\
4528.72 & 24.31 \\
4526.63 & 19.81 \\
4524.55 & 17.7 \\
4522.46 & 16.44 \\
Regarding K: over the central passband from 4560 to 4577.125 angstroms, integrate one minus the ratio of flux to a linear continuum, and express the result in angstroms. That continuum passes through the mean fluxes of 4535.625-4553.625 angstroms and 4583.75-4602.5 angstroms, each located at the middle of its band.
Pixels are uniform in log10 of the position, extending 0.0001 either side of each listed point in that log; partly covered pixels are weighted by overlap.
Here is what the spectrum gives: 8.5 angstroms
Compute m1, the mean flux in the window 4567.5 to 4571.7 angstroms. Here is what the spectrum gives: 12.1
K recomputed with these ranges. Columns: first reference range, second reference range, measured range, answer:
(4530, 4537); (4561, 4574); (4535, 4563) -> 7.3 angstroms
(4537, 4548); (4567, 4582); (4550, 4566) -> 8.2 angstroms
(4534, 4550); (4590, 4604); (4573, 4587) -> 6.6 angstroms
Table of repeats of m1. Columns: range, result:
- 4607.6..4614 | 11.5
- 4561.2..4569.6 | 12.8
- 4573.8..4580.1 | 11.8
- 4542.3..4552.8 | 18.7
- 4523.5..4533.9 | 29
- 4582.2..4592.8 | 12.3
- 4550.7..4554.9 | 13.7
